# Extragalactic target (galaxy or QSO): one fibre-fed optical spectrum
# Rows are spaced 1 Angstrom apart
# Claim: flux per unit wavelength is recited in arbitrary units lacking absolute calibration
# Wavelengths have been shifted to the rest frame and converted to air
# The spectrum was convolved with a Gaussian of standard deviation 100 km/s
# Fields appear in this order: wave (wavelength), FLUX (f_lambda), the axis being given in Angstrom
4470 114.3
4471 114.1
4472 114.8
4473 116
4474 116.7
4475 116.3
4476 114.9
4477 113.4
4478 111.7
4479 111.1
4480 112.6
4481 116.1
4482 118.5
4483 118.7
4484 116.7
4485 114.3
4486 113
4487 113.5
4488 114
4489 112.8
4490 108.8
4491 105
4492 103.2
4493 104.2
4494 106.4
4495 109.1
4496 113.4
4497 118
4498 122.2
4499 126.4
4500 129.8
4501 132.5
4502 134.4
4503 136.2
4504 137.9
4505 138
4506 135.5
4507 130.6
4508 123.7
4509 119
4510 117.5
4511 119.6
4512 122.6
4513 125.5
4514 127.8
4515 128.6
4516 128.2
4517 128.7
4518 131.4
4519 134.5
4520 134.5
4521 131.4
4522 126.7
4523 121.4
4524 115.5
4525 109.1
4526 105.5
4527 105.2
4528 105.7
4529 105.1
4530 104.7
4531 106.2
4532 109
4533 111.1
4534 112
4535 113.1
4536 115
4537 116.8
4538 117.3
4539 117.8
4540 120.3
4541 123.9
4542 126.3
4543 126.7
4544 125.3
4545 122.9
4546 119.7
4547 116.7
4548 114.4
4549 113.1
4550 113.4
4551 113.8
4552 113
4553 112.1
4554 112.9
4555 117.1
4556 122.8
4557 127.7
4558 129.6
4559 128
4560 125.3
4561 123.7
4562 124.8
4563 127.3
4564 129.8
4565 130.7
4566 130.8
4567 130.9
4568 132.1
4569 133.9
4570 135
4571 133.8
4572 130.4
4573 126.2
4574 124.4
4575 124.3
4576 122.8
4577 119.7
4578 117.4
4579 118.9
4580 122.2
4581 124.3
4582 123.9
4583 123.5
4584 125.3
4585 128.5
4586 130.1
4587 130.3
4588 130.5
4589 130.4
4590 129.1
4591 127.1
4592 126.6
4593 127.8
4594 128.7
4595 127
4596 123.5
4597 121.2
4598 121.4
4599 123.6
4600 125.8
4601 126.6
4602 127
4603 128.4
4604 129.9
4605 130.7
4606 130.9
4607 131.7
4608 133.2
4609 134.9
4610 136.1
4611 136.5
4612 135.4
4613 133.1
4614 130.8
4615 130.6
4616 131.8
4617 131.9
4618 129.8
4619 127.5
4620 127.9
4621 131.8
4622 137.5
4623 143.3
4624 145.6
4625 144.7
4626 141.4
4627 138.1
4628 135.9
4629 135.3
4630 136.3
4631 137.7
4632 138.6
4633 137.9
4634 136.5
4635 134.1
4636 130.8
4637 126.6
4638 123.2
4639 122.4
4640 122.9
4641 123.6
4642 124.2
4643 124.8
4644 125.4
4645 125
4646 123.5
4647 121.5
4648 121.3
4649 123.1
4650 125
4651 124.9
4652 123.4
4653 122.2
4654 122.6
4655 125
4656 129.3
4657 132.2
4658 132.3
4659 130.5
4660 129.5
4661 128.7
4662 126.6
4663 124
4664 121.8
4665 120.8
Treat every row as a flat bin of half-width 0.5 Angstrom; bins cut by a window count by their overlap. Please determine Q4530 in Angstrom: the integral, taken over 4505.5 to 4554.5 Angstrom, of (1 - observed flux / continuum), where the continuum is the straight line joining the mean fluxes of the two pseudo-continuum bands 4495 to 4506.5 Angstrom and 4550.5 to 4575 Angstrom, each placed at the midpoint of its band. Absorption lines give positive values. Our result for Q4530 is 3.2 Angstrom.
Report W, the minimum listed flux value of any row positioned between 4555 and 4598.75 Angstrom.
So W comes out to 117.1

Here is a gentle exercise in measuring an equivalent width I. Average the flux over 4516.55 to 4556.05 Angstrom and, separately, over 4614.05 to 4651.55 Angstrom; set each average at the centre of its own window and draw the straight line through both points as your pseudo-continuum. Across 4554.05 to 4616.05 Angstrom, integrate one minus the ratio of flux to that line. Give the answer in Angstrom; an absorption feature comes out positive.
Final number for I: -1.8 Angstrom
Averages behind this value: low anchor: 117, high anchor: 131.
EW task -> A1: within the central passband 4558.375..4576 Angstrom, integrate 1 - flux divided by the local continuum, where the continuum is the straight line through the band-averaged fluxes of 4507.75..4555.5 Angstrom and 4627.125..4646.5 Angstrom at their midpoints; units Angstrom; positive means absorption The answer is -0.9 Angstrom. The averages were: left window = 118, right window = 130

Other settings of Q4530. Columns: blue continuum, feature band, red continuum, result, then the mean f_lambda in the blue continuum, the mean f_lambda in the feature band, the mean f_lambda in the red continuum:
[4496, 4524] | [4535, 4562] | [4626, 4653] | 1.7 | 128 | 120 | 129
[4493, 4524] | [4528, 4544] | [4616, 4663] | 1.5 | 126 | 115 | 130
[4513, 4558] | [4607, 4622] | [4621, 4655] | -0.6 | 118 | 132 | 130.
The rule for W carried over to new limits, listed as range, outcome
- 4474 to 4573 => 103.2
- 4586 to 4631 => 121.2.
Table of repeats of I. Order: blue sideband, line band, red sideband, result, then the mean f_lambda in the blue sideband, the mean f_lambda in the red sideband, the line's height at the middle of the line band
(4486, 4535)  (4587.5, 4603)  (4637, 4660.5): -0.4 Angstrom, 119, 125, 123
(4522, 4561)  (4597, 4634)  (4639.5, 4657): -3.4 Angstrom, 116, 124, 122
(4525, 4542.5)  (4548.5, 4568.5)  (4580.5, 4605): -0.7 Angstrom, 113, 127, 119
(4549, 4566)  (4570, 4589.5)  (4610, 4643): 0.0 Angstrom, 122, 133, 126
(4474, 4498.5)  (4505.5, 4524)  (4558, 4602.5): -1.5 Angstrom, 113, 127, 117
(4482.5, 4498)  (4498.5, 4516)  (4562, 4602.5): -2.1 Angstrom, 112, 127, 115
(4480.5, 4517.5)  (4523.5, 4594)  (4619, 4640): 3.3 Angstrom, 121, 135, 127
